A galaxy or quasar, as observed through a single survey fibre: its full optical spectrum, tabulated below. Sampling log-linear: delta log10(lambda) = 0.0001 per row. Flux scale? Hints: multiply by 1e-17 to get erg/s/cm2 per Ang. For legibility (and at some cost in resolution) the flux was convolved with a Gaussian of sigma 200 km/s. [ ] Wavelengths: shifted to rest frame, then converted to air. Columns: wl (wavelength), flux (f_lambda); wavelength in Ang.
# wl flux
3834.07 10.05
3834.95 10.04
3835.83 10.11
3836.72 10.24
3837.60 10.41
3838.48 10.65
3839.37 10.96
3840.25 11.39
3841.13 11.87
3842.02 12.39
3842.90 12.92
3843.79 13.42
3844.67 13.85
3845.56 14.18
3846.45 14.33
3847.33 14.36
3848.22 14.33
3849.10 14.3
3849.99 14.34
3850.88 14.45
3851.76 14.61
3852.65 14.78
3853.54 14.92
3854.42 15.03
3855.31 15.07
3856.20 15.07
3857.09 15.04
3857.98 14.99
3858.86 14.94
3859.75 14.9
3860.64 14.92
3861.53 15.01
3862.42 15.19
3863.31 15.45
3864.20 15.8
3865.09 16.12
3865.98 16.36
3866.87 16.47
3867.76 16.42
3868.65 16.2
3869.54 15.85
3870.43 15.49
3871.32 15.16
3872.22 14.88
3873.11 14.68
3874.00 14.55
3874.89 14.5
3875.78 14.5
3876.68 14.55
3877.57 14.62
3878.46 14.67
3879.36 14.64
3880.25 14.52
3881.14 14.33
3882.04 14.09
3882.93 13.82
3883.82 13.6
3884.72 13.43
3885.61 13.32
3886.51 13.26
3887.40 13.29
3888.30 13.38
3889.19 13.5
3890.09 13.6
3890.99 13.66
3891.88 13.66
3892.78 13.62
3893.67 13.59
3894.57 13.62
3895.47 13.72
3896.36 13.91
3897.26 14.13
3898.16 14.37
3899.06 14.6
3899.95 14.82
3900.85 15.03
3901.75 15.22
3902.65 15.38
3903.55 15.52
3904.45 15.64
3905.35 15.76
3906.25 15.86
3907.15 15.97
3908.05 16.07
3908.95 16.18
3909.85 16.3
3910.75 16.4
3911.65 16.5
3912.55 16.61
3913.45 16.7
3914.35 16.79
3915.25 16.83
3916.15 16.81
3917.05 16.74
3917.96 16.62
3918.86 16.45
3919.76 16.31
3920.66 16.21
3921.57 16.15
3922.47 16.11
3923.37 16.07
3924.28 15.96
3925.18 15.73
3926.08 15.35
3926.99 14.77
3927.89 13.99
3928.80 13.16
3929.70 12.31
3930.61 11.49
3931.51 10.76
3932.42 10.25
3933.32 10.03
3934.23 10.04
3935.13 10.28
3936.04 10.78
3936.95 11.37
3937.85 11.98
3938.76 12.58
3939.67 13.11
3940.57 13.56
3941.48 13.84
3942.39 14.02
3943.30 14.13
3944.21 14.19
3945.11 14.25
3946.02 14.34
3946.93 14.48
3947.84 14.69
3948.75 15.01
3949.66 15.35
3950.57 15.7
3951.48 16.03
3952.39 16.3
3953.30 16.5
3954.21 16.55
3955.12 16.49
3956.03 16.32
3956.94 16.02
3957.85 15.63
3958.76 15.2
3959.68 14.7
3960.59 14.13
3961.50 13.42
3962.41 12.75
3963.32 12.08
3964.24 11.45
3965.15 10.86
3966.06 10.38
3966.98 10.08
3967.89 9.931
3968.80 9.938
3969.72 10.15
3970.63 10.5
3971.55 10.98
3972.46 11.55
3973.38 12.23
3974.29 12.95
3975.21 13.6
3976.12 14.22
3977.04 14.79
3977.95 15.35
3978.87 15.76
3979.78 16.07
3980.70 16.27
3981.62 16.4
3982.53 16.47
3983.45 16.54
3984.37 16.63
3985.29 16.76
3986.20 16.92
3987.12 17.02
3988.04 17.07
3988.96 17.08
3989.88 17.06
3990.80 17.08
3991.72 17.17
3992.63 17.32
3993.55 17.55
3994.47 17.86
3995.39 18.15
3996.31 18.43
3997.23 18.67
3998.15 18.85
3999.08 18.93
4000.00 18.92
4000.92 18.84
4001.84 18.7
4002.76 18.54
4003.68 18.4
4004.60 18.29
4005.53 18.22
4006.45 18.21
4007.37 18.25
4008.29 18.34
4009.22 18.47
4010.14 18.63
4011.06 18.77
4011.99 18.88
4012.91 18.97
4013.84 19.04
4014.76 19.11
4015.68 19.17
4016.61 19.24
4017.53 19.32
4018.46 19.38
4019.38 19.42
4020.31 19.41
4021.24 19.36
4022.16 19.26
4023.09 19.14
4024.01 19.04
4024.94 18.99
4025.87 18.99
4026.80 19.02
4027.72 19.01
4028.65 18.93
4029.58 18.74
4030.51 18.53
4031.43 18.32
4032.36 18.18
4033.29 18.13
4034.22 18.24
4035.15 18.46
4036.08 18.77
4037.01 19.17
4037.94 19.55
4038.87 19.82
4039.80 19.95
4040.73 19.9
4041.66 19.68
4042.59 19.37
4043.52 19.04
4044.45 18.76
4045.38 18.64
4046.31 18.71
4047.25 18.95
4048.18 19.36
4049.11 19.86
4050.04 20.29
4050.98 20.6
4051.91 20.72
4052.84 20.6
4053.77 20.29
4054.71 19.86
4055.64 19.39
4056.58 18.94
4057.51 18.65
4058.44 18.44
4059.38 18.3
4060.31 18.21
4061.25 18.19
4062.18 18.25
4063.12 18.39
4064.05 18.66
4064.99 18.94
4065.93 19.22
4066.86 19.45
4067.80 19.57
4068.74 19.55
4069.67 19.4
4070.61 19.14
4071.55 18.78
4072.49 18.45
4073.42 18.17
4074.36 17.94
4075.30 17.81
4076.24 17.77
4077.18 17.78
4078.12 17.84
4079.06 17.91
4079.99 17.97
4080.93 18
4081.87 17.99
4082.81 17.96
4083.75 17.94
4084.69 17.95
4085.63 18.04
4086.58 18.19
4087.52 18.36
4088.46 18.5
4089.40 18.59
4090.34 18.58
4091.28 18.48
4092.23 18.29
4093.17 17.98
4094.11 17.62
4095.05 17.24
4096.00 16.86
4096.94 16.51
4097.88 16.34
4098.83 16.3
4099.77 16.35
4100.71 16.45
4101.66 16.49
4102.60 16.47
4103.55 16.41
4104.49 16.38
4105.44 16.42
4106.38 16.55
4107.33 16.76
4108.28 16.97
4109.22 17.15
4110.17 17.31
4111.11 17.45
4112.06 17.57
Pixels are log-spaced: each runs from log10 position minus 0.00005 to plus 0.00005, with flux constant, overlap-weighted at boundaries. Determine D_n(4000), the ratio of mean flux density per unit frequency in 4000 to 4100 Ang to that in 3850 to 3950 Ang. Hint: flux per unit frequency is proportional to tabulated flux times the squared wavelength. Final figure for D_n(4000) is 1.38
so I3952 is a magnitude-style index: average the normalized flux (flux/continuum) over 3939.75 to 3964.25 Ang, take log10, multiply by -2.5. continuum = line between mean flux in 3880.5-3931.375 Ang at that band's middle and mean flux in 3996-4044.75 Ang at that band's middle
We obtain 0.12 mag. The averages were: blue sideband 14.9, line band 14.7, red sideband 18.9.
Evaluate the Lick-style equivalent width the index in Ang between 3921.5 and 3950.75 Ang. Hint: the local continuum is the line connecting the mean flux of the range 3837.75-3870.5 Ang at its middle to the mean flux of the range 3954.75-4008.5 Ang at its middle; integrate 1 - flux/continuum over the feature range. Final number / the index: 3.3 Ang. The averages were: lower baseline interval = 14.5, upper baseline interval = 15.5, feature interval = 13.5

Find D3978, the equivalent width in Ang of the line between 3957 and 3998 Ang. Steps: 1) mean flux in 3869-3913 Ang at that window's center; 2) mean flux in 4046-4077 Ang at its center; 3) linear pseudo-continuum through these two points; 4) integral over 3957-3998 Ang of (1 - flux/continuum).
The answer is 5.35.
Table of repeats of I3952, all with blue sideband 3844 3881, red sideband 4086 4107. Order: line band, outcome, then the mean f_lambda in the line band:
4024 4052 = -0.15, 19.1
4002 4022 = -0.15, 18.8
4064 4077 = -0.11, 18.7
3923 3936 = 0.22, 12.8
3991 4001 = -0.12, 18.2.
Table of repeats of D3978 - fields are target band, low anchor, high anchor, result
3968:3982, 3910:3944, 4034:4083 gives 2.37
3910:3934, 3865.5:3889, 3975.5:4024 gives 1.20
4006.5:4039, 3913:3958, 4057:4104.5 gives -4.50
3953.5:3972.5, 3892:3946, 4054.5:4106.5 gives 3.11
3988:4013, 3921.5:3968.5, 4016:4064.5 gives -2.04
